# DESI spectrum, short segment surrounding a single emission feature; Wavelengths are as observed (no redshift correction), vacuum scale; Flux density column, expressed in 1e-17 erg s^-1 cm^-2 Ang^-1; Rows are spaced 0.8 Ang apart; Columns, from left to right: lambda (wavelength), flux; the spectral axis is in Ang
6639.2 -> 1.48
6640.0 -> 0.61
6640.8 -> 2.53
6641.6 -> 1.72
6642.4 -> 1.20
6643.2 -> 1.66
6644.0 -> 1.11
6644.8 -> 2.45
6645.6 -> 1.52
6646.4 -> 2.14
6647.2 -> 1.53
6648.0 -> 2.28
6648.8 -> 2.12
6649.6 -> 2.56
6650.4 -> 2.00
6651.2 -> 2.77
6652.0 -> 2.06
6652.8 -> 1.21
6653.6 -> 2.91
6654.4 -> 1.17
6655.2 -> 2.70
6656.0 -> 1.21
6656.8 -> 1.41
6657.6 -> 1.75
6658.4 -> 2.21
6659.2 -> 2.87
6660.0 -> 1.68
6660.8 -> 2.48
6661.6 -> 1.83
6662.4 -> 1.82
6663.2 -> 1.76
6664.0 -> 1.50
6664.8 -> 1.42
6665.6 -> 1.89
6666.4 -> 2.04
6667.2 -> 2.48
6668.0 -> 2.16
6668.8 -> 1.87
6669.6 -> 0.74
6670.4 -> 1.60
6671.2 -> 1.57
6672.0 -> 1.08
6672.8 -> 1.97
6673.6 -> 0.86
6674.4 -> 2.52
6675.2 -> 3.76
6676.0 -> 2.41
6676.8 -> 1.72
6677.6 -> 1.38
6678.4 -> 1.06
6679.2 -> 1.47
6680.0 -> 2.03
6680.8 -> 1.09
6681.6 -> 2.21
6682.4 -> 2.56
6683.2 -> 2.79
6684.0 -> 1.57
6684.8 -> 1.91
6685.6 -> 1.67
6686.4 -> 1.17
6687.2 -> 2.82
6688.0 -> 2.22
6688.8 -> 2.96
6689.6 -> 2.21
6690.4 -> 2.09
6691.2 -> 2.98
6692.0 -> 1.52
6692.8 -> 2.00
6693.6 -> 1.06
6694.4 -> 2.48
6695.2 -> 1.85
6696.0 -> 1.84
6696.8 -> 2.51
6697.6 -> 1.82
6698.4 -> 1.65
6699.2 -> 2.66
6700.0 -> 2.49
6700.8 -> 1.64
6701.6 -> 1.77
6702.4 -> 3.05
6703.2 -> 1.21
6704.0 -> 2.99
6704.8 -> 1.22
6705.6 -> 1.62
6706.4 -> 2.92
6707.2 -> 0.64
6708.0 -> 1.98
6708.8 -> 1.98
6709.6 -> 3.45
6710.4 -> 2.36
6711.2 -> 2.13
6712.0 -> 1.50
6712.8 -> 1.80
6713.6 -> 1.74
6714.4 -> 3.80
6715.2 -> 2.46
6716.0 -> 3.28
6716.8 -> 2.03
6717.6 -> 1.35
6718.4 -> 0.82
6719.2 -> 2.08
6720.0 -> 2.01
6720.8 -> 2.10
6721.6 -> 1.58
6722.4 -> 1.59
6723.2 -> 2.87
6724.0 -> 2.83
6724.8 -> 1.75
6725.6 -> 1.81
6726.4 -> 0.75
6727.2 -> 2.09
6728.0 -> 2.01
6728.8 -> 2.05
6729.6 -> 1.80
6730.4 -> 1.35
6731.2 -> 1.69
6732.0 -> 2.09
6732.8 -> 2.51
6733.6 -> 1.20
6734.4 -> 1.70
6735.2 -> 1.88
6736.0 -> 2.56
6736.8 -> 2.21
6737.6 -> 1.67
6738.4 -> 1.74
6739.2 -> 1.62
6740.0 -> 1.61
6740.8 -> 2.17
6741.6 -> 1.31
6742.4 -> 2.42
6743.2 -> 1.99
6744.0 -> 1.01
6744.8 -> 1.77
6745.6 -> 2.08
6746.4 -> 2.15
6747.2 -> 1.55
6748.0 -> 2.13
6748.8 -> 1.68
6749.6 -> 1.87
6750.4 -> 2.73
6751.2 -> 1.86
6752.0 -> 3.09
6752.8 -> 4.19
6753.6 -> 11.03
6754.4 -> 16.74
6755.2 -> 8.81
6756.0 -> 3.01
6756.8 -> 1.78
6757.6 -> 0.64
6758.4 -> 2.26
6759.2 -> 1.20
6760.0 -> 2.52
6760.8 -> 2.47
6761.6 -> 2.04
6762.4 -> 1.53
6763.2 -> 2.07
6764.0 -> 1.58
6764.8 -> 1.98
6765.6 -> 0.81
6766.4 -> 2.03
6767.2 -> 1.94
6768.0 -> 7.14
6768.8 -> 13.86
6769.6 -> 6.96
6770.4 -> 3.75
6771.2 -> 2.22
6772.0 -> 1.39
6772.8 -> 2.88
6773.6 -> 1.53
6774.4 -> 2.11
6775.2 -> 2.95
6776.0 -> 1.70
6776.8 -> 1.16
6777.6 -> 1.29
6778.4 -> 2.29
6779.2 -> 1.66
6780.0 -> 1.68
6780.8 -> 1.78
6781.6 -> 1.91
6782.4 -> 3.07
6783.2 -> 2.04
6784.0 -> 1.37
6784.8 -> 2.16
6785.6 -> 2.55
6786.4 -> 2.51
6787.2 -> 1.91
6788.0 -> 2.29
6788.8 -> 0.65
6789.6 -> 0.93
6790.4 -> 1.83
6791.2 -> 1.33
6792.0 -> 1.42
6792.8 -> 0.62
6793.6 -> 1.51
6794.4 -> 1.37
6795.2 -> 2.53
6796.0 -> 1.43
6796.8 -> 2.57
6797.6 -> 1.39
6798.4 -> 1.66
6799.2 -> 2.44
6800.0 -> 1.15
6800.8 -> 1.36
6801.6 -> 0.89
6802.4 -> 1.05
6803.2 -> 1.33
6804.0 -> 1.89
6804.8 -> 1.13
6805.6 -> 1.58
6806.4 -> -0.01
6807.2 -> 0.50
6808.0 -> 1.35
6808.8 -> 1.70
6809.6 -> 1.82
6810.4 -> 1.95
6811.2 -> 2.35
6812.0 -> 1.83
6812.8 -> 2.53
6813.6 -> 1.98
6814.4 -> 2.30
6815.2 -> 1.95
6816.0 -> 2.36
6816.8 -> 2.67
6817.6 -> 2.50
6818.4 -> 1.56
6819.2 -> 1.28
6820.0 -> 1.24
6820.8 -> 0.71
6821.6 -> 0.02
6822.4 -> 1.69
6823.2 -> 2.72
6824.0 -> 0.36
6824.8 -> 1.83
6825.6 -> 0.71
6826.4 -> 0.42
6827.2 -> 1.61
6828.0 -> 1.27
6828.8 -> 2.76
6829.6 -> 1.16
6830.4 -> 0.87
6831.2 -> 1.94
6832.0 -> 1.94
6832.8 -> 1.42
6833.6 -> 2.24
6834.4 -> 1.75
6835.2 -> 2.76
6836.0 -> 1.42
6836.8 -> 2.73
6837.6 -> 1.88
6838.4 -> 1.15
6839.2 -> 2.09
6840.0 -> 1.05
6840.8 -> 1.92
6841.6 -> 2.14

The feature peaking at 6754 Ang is [S II] 6716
